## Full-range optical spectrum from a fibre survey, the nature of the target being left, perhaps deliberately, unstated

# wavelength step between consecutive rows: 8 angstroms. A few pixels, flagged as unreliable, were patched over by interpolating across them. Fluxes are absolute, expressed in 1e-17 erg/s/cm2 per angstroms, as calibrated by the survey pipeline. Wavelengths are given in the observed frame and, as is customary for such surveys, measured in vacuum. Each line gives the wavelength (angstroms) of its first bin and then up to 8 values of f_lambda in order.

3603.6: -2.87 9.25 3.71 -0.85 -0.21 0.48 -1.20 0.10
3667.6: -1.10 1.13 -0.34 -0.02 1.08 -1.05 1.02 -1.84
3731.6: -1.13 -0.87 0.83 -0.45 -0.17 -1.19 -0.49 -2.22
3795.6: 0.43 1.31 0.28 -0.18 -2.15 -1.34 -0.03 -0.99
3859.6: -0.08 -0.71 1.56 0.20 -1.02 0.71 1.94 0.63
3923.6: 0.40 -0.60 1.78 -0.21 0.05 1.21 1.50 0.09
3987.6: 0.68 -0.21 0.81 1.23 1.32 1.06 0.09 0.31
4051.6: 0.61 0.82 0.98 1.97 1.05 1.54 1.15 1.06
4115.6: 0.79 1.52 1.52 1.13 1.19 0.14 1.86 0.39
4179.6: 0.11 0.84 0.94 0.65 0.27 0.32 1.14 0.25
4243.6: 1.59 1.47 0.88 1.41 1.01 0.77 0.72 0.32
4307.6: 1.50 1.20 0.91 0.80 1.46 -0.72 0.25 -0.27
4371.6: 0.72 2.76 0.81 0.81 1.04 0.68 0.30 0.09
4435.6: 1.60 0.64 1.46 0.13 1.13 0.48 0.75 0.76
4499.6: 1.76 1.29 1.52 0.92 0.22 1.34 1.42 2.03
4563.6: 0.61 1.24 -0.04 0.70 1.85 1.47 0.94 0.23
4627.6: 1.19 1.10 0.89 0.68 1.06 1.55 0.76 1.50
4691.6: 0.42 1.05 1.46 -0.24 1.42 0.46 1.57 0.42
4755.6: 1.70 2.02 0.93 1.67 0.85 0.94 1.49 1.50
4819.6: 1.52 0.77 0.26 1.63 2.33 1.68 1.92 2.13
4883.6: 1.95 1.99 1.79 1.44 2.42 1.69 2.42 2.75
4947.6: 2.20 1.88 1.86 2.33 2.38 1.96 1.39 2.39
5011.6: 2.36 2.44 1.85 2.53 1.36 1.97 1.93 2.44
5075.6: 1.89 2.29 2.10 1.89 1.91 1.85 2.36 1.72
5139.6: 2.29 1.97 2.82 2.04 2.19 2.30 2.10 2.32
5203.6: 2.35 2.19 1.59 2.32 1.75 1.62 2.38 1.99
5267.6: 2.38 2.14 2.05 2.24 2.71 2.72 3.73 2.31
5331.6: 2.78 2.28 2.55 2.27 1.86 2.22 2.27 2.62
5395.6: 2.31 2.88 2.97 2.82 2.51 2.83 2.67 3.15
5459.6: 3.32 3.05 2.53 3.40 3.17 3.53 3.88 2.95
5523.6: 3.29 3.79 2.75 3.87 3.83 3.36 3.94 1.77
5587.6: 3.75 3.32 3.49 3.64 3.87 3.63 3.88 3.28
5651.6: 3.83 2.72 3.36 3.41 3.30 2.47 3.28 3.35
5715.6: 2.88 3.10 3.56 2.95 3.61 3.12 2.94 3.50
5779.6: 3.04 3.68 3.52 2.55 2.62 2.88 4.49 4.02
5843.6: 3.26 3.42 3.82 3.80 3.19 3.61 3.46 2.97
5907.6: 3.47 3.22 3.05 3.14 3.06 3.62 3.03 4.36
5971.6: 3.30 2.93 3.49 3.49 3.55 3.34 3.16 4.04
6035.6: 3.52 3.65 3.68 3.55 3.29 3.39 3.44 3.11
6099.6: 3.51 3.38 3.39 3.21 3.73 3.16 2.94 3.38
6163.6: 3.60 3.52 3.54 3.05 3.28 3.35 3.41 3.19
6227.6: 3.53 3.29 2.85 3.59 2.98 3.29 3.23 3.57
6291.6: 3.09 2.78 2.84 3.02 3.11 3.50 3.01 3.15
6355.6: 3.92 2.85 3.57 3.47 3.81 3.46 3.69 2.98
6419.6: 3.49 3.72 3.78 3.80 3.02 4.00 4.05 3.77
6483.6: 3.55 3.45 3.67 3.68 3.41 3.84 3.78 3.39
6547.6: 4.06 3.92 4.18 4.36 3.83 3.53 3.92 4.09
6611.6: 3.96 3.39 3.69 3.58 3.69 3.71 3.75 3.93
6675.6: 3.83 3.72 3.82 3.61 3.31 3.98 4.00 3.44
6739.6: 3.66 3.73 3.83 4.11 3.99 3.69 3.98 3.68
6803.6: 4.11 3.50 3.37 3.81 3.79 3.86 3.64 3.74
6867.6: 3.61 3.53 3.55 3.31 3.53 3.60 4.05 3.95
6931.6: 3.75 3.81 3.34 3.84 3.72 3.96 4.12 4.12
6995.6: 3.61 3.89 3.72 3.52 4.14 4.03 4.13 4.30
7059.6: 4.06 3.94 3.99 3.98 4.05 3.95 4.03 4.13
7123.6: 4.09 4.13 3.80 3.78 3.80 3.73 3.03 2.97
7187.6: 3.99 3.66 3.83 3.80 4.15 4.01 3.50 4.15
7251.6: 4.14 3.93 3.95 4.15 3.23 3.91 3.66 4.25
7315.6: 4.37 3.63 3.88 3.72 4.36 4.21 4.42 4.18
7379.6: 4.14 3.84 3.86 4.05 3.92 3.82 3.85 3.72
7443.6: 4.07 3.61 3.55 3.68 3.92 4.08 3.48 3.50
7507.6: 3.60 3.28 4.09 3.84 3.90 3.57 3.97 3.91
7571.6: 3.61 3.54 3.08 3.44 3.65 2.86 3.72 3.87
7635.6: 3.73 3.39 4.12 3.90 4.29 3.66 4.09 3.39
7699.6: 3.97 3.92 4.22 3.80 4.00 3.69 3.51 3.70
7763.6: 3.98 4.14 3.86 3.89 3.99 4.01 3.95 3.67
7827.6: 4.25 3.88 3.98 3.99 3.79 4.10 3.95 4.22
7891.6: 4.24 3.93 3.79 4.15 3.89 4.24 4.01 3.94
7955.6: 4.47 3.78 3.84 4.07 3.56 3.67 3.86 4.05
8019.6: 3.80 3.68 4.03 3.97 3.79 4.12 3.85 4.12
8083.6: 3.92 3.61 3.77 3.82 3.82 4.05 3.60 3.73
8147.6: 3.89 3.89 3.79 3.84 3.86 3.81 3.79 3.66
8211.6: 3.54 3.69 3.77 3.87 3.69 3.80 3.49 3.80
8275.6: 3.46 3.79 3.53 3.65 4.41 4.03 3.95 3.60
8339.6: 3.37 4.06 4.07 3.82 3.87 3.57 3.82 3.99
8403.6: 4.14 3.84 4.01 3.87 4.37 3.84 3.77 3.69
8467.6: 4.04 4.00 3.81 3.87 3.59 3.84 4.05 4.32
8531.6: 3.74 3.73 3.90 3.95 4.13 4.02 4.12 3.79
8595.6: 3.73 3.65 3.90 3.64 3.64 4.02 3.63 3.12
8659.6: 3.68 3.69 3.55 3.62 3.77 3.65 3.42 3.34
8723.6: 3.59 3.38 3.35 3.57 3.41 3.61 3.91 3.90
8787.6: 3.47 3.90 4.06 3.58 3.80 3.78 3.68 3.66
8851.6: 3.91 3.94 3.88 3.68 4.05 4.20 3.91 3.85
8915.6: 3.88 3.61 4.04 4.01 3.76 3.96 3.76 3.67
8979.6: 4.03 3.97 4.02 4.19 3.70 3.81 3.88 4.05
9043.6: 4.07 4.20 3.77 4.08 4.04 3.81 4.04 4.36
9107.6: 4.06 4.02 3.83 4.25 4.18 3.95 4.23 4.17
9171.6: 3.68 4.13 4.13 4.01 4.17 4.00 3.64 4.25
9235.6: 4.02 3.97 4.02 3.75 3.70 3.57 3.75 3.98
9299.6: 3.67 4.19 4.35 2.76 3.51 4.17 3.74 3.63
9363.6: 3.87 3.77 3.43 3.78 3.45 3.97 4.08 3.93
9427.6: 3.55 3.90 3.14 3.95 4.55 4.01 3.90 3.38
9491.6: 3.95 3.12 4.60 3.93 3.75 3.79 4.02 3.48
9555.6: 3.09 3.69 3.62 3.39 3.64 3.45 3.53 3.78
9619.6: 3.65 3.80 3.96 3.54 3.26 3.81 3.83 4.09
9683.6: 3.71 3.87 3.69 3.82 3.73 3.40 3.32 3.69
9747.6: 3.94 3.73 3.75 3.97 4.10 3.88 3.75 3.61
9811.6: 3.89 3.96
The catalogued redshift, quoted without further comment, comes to 0.217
